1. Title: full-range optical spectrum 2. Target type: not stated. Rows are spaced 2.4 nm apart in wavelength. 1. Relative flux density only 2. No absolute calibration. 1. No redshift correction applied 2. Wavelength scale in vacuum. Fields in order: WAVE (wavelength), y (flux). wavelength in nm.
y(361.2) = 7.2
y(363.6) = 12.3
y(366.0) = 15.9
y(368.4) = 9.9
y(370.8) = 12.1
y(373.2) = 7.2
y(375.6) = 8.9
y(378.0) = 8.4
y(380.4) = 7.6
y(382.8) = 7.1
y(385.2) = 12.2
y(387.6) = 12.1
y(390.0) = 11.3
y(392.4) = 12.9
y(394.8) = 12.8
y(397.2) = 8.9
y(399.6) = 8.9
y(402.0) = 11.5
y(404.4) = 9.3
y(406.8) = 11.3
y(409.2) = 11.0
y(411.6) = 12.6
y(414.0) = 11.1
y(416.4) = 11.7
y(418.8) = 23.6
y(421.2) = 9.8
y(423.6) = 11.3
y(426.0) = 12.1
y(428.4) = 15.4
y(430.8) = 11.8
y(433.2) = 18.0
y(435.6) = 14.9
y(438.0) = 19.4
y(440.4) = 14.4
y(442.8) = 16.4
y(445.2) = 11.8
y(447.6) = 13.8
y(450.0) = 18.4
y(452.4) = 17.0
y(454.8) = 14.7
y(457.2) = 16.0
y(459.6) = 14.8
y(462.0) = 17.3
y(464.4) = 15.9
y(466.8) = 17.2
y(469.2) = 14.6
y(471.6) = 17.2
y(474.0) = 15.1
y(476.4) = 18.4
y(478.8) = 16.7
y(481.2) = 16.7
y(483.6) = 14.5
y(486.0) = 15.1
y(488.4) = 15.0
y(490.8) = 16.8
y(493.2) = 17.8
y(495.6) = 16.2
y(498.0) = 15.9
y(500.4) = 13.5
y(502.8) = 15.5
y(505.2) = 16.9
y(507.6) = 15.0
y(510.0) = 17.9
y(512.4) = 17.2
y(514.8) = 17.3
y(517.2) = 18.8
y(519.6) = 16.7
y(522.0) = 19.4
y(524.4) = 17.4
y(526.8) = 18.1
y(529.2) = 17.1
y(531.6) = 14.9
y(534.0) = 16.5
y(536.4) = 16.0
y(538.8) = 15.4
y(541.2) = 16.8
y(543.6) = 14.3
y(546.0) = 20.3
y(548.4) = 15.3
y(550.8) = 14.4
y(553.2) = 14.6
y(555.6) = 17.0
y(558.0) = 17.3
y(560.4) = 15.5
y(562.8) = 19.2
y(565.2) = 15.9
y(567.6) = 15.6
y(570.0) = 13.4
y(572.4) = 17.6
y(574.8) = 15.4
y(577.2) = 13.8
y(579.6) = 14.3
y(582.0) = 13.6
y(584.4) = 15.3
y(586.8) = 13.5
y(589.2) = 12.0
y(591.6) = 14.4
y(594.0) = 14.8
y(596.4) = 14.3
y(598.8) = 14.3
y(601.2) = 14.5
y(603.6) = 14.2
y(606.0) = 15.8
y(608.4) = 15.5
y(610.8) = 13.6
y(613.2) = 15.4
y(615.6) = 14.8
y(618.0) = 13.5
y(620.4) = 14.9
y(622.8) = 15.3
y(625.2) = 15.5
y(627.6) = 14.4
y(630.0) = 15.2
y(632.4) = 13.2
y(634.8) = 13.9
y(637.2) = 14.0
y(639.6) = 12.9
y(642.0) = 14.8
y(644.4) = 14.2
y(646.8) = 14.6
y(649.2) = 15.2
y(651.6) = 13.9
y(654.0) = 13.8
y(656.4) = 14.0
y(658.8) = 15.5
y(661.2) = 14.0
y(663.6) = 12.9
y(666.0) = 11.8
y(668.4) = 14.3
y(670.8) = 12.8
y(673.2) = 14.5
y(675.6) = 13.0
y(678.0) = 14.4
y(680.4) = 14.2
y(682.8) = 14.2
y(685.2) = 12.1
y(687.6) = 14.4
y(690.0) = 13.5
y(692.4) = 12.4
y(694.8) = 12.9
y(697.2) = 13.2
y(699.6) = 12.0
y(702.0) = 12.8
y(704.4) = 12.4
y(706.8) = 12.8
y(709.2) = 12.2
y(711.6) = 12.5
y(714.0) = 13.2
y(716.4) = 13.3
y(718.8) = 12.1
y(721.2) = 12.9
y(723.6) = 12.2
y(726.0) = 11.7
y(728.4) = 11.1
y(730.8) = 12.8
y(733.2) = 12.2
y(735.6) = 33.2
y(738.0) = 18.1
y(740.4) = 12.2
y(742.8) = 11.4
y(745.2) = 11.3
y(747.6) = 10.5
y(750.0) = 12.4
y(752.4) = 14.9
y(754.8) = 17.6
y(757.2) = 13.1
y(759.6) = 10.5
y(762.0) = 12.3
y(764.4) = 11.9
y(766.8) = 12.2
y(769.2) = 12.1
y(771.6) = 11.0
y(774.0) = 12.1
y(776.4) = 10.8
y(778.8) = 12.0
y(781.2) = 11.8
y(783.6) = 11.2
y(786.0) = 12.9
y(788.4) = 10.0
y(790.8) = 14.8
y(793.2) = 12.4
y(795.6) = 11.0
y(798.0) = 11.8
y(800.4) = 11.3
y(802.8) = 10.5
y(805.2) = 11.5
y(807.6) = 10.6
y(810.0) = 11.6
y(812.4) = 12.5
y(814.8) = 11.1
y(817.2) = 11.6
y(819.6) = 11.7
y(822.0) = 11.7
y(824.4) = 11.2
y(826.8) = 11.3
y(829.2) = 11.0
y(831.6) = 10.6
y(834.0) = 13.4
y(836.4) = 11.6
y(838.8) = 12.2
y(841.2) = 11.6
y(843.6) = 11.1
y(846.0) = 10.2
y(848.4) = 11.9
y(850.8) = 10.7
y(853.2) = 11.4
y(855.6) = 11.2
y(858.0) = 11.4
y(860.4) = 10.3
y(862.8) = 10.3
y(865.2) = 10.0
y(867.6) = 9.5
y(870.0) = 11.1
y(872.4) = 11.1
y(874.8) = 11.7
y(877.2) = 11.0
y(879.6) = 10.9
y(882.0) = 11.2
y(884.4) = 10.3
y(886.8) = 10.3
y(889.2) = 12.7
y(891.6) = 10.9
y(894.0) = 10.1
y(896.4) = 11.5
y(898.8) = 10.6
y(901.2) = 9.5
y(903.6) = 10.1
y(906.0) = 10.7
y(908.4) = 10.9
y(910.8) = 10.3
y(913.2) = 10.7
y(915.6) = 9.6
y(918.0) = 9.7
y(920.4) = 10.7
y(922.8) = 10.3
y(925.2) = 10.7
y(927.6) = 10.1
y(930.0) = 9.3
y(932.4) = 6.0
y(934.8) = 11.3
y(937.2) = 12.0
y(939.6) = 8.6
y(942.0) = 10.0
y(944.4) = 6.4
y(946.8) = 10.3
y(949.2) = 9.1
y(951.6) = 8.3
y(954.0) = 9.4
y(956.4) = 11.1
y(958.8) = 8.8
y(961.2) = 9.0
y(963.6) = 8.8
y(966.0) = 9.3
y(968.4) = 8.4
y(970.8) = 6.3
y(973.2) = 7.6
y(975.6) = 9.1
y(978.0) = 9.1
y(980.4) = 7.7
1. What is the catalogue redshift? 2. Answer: 0.12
